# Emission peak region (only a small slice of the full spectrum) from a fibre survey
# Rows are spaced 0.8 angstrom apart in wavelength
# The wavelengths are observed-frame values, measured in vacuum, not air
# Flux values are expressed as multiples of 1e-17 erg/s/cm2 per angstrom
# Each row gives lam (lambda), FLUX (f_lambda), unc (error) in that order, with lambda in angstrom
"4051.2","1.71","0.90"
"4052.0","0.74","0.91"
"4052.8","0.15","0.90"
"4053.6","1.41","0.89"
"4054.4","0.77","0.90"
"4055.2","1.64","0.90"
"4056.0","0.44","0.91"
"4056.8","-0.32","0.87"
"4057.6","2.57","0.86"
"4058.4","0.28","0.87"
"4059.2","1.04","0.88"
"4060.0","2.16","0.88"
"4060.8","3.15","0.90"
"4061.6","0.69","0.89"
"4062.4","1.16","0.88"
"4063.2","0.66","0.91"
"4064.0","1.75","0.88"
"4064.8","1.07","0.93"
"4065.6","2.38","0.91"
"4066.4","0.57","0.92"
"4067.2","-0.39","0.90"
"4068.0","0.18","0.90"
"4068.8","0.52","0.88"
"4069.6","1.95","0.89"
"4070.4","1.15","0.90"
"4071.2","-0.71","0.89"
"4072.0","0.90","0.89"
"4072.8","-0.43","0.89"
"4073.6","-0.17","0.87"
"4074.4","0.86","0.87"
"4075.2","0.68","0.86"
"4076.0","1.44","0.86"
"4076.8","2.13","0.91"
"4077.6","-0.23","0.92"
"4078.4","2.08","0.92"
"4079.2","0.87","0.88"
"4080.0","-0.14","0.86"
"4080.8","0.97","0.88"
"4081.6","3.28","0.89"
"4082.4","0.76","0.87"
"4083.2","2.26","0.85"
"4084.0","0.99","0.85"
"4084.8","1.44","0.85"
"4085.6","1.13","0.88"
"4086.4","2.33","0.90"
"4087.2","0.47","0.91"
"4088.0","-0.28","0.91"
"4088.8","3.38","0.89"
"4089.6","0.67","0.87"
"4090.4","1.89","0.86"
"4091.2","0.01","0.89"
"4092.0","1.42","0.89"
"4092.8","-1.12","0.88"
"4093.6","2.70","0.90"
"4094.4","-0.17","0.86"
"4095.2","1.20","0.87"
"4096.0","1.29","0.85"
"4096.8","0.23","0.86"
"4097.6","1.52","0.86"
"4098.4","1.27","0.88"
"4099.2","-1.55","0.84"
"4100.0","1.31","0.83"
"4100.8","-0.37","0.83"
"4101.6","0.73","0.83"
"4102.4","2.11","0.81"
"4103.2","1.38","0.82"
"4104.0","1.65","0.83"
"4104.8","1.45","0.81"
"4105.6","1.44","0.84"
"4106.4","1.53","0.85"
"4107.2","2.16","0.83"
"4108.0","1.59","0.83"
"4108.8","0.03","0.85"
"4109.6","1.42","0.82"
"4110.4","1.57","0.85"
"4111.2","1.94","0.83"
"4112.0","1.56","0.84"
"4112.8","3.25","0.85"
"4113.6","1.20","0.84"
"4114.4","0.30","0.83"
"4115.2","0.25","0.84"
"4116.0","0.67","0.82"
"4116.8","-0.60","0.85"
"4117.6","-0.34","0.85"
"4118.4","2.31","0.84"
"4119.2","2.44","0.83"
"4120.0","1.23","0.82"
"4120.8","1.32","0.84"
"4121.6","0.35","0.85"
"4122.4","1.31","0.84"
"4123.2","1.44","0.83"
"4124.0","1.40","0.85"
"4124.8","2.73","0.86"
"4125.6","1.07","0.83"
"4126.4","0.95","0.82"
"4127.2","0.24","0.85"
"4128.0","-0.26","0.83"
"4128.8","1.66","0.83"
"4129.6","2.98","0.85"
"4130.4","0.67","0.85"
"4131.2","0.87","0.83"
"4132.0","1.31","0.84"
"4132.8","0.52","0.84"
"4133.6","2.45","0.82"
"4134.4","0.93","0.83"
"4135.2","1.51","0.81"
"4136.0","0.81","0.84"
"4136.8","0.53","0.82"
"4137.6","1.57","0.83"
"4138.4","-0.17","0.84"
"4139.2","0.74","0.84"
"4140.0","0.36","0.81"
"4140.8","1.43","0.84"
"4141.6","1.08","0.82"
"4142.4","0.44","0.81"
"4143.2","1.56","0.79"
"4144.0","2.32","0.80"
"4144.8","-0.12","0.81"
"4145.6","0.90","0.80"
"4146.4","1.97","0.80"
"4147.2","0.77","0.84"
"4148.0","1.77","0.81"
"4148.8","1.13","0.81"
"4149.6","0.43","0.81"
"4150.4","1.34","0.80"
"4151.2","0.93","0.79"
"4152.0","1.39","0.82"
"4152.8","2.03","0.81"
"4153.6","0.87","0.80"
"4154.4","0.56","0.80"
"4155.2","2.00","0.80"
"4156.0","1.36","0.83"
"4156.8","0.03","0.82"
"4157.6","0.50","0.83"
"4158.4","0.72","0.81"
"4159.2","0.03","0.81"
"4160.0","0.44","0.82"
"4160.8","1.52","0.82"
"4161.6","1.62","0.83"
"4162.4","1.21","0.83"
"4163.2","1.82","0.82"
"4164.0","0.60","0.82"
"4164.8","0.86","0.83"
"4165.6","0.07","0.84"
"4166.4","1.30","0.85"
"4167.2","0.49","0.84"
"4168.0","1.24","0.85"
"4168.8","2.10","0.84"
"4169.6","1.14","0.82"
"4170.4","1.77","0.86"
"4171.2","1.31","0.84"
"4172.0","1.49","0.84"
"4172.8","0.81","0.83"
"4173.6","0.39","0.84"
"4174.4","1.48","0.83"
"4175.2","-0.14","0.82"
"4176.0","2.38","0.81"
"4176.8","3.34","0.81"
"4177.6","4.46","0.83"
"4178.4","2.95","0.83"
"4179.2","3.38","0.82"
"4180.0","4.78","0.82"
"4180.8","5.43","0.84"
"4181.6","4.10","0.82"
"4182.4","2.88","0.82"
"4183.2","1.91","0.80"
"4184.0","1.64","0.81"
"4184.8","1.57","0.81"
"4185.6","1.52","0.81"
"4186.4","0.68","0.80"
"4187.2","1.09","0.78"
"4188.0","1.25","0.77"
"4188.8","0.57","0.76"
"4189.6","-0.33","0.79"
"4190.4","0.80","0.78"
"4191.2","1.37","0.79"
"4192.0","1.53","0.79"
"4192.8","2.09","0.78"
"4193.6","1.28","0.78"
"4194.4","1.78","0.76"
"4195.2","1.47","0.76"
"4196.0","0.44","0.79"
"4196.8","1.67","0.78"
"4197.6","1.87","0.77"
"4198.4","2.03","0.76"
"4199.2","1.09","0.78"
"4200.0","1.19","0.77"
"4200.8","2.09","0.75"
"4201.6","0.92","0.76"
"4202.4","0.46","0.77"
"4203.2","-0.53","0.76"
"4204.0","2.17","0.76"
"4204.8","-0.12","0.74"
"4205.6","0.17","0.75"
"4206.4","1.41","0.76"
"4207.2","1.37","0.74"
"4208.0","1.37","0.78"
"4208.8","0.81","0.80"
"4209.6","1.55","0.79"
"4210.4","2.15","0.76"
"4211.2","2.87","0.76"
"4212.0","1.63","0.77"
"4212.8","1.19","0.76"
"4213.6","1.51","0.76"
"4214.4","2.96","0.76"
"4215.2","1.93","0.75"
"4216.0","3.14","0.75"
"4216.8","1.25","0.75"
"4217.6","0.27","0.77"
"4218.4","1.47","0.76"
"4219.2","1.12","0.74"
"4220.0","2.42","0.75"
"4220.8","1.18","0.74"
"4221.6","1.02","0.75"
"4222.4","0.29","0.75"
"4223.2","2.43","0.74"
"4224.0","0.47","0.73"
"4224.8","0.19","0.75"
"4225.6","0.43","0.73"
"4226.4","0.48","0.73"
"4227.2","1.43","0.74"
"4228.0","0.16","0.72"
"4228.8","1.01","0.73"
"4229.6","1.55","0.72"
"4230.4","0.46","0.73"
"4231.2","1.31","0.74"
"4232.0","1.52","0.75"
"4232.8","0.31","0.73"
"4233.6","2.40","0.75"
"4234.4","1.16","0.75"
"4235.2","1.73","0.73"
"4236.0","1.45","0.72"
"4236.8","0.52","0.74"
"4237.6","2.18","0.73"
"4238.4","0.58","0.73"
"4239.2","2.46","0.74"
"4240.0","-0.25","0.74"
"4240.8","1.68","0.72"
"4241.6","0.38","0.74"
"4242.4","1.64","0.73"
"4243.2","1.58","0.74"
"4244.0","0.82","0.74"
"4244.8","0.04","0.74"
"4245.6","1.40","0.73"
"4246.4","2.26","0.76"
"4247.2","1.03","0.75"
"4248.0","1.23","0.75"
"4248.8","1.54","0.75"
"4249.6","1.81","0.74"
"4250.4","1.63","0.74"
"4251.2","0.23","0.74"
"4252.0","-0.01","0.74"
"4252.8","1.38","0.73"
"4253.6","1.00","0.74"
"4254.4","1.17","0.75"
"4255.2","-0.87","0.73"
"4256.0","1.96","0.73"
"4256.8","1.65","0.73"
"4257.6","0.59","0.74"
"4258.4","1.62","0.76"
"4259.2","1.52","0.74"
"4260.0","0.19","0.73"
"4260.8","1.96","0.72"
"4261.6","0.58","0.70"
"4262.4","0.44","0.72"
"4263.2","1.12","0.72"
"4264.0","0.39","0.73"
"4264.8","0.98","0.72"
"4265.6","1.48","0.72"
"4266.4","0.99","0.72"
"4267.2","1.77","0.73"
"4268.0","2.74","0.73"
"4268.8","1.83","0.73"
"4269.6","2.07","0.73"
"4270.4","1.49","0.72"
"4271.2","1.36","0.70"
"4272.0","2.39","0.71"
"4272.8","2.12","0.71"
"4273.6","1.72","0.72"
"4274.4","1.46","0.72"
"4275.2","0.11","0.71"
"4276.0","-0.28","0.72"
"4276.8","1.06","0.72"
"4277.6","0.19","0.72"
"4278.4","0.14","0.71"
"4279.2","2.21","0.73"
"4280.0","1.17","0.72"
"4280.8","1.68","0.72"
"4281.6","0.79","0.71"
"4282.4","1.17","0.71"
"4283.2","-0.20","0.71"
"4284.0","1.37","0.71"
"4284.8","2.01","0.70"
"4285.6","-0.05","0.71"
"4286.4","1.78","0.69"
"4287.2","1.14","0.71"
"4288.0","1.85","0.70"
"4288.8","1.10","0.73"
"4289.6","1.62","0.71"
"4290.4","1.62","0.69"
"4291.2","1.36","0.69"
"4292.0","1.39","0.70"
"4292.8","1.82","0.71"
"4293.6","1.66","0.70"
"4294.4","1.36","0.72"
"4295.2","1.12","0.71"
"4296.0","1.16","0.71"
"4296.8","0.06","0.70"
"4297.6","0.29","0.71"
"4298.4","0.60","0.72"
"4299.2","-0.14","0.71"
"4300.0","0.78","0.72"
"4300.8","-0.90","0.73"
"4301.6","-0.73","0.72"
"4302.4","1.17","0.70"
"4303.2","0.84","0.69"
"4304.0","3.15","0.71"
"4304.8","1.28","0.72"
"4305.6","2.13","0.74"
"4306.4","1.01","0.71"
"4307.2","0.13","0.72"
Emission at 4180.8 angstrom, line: [O II]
